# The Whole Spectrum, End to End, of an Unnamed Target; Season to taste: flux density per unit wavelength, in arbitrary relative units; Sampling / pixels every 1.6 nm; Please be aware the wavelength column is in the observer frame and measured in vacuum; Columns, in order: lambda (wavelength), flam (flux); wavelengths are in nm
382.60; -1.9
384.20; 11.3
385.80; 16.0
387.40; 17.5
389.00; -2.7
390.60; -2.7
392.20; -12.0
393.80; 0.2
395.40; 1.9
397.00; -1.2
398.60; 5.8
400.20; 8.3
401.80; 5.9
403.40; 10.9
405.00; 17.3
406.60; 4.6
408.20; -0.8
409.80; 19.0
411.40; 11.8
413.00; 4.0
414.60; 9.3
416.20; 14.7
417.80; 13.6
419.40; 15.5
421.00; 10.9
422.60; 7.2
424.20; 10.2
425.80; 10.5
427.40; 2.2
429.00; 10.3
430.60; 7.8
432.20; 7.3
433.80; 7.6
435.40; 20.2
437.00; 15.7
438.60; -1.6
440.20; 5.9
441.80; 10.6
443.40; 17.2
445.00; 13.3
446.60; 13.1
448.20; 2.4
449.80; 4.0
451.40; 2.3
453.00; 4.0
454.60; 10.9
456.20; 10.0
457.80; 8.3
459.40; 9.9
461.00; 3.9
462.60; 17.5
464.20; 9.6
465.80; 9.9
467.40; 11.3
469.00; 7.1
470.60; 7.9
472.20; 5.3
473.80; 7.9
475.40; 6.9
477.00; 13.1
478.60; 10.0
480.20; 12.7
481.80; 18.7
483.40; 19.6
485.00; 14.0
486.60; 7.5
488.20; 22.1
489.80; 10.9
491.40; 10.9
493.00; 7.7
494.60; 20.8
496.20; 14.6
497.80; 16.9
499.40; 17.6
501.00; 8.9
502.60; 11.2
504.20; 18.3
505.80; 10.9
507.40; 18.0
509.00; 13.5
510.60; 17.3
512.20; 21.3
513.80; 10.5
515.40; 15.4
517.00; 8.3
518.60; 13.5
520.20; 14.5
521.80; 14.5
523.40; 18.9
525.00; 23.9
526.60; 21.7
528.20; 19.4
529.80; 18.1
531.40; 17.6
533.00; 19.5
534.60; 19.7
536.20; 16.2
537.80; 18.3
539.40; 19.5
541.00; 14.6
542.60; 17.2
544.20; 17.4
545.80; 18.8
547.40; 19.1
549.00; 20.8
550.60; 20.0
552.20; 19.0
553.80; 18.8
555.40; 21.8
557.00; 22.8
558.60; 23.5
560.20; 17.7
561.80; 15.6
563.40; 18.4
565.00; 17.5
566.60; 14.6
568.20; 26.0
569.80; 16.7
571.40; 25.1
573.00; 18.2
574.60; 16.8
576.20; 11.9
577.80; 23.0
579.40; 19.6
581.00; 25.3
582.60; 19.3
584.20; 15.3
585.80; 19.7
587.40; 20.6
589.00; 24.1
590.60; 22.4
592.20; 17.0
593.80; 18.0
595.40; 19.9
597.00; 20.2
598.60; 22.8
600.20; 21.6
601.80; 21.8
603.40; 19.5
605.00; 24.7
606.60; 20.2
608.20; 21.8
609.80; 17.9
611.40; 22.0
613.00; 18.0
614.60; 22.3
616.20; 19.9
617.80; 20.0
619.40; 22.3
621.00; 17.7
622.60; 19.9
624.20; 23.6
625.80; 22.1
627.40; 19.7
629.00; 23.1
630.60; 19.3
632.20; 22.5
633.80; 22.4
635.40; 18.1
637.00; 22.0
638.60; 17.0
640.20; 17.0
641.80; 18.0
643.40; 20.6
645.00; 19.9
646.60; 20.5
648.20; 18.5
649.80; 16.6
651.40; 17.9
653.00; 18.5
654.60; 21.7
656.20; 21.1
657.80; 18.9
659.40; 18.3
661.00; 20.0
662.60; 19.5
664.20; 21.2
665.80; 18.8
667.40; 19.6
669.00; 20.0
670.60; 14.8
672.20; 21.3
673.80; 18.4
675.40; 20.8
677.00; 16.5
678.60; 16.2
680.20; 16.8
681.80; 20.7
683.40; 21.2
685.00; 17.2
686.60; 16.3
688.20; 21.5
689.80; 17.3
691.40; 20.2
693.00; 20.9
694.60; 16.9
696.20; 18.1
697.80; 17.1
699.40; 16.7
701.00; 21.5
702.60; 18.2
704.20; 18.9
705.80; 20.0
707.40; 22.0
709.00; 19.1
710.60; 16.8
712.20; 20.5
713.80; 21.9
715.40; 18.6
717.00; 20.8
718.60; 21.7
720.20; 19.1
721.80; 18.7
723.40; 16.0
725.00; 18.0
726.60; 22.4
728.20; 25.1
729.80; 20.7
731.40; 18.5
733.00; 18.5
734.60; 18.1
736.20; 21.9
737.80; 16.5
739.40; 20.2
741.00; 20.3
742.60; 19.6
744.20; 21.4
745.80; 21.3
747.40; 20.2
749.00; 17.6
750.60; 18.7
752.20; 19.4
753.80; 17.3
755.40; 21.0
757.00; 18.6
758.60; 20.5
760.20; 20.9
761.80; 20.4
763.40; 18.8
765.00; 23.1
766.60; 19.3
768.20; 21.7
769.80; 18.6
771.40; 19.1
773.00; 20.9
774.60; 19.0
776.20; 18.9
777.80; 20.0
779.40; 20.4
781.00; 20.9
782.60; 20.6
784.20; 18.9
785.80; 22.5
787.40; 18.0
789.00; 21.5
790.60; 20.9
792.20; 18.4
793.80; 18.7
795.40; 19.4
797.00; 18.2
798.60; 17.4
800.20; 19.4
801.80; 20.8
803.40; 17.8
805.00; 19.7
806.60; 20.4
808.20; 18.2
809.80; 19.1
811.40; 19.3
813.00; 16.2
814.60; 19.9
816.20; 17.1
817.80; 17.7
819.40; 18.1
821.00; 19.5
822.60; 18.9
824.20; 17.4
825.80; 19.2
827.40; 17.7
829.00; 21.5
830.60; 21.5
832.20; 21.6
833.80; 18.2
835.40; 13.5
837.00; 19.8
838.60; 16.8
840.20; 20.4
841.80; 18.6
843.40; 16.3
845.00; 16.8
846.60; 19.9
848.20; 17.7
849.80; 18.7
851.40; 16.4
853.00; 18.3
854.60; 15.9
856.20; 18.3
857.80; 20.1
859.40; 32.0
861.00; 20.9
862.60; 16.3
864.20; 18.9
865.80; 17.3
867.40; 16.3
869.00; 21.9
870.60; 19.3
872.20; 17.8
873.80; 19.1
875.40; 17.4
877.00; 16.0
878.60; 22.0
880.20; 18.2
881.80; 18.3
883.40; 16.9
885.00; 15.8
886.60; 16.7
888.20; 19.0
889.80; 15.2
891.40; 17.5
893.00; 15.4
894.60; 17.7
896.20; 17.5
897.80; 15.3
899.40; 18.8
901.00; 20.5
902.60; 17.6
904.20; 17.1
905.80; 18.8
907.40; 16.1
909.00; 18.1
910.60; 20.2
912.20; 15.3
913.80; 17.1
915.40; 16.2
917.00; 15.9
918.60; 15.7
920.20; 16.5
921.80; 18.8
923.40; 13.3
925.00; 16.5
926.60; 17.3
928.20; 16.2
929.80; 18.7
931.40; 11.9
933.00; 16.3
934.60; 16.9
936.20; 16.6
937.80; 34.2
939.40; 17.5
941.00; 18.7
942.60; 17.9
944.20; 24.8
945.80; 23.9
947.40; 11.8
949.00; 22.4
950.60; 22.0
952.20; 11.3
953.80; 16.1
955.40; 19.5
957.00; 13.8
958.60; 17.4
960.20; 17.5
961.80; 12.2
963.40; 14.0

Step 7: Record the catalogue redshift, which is 0.309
